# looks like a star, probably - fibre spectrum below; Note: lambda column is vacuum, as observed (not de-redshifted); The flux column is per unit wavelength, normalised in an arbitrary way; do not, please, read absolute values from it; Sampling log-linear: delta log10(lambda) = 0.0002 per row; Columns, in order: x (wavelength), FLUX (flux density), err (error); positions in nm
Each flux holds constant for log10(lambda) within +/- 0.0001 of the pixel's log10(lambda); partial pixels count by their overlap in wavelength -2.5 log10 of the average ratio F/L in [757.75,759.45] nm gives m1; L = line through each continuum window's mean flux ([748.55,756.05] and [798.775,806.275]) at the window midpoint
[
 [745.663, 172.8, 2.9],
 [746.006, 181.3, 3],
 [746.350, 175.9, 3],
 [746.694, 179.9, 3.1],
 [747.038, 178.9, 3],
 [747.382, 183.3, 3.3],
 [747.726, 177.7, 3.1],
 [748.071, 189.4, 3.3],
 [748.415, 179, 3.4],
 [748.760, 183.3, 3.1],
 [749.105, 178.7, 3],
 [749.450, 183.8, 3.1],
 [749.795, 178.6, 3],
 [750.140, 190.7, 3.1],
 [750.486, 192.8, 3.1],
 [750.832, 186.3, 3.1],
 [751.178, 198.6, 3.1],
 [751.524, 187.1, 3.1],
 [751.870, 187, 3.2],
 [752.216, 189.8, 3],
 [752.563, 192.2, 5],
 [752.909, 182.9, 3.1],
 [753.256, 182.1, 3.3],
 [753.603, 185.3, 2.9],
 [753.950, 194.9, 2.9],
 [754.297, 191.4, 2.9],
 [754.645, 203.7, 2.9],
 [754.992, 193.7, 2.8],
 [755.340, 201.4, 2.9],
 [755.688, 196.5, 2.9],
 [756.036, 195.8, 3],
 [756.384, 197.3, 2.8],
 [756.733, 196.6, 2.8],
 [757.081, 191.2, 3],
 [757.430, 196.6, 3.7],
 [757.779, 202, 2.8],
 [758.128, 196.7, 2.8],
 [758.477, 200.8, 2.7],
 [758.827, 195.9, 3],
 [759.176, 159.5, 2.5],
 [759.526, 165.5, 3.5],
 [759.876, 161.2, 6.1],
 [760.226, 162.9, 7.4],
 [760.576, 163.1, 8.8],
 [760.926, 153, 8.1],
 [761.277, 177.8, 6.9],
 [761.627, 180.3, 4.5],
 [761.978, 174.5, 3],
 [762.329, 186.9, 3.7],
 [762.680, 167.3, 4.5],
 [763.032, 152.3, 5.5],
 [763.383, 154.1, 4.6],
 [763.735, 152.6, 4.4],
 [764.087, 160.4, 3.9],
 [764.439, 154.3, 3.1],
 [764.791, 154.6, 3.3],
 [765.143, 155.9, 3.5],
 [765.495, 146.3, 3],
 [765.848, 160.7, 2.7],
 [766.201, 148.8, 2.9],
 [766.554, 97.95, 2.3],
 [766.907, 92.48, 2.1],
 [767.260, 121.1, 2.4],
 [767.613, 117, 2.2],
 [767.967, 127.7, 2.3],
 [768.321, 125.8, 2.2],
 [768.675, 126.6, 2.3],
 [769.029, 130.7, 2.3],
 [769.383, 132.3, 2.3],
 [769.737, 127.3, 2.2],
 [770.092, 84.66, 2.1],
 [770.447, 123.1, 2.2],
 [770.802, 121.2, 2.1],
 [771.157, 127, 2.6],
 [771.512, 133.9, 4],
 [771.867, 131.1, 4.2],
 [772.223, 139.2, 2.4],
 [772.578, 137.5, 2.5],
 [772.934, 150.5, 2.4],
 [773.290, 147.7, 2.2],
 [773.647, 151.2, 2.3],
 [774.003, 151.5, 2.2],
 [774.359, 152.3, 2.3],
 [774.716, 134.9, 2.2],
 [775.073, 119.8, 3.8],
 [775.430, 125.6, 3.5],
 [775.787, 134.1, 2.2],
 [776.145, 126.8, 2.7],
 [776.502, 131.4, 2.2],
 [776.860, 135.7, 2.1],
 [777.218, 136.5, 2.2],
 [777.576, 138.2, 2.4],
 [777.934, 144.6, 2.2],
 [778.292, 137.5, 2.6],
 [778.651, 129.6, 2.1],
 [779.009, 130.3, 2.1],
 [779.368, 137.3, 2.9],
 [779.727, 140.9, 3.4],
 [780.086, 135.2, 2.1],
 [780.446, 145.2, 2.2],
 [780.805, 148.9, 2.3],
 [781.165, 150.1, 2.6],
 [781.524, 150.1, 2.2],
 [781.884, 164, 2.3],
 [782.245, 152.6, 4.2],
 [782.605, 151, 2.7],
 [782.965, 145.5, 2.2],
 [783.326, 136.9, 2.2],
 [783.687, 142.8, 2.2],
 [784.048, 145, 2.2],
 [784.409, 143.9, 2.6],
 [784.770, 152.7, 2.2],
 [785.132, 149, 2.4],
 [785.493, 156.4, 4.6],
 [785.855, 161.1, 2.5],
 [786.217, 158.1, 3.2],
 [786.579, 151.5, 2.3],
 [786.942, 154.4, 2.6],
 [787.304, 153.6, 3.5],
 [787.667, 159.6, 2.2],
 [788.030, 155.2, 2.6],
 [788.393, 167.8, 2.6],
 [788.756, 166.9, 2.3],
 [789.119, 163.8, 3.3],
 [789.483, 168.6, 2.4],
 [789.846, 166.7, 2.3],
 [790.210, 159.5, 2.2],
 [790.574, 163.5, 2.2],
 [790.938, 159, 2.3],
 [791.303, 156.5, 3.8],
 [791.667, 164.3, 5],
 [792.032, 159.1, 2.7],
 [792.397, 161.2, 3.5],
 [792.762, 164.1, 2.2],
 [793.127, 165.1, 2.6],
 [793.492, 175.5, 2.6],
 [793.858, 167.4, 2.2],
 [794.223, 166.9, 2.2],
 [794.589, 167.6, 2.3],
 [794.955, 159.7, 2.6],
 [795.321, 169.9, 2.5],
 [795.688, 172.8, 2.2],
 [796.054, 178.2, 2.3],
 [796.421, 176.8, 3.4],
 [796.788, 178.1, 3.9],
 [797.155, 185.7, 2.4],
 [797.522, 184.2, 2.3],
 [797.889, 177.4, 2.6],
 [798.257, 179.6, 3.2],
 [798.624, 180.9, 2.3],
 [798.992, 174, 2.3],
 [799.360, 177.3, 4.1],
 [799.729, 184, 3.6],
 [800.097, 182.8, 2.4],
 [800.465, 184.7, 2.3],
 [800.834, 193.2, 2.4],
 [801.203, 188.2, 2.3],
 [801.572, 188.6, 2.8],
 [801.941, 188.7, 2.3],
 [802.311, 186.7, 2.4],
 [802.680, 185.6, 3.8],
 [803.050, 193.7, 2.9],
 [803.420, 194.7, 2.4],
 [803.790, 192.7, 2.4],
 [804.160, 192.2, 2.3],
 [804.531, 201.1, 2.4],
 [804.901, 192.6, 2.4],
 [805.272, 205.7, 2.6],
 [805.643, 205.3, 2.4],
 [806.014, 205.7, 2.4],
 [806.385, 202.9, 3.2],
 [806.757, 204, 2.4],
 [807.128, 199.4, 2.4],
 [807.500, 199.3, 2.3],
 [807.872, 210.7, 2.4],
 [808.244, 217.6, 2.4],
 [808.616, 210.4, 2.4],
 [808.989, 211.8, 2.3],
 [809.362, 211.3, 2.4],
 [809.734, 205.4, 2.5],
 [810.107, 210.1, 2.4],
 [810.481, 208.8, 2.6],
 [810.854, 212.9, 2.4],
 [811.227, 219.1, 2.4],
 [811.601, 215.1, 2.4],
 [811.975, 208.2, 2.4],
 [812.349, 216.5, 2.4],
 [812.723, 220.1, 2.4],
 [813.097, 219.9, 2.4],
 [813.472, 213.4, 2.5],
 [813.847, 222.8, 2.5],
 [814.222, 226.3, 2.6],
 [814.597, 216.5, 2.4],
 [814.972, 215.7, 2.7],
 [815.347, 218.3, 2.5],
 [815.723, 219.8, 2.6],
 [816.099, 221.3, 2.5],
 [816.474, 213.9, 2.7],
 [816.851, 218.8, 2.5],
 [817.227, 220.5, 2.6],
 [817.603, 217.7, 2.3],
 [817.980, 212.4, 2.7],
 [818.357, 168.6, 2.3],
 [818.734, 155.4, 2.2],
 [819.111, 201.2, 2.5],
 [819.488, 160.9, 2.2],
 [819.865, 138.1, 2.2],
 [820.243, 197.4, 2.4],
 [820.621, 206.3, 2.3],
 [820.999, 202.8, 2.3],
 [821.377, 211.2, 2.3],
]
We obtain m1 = 0.01 mag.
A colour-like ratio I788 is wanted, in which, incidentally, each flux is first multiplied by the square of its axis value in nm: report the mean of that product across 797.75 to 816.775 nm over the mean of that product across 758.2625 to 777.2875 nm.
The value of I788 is 1.56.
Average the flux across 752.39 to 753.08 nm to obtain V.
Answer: 188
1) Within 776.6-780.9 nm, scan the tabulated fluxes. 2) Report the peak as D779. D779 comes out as 148.9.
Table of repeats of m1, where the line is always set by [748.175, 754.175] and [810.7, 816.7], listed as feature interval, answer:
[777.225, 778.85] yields 0.408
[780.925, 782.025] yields 0.292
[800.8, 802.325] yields 0.123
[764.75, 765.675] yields 0.263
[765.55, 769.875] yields 0.471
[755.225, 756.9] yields -0.046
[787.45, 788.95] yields 0.254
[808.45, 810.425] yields 0.030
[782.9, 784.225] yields 0.385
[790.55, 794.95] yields 0.254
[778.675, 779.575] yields 0.443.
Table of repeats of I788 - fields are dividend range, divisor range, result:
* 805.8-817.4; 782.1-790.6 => 1.47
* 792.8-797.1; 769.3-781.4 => 1.33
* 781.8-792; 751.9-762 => 0.91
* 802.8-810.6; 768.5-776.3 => 1.68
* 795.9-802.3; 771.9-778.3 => 1.40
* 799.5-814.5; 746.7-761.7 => 1.25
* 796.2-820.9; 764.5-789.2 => 1.54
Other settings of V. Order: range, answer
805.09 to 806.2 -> 206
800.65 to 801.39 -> 191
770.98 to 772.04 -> 131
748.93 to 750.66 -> 185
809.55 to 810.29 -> 208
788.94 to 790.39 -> 165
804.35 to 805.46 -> 200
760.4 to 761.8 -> 169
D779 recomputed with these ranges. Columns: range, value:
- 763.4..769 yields 160.7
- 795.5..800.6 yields 185.7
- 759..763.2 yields 186.9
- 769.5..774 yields 151.2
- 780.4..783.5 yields 164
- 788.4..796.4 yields 178.2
